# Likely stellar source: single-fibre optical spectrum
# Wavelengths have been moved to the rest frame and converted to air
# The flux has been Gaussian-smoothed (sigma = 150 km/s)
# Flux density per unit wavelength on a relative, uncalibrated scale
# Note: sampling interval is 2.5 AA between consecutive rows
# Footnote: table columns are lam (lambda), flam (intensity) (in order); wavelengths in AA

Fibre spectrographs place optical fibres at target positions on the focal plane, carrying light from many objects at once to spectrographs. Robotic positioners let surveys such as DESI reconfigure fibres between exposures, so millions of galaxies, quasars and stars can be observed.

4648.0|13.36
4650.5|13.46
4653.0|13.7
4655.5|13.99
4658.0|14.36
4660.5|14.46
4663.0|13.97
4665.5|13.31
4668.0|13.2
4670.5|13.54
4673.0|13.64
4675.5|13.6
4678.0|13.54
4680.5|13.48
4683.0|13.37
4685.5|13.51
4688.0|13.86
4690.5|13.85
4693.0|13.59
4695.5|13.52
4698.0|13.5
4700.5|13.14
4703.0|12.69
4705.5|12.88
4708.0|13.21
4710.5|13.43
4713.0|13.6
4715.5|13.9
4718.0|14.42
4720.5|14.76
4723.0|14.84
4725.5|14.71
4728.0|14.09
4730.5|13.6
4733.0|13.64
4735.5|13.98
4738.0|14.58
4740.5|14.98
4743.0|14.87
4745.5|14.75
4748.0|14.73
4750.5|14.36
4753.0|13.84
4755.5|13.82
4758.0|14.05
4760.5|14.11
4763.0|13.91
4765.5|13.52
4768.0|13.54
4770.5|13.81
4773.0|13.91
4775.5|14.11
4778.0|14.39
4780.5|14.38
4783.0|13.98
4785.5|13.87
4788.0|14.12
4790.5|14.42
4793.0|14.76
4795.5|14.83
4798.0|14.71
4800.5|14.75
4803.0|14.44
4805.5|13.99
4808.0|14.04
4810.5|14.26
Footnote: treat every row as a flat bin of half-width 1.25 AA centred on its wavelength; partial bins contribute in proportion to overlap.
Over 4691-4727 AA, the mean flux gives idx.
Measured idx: 13.7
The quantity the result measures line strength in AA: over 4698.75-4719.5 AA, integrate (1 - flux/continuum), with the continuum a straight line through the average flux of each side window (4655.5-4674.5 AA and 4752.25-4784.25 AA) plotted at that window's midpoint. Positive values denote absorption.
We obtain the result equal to 0.7 AA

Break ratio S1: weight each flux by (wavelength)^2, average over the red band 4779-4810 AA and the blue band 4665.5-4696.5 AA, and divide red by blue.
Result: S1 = 1.11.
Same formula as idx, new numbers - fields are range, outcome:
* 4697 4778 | 14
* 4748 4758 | 14.1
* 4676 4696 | 13.6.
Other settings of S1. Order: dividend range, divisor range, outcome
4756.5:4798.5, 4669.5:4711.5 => 1.09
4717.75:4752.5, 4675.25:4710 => 1.10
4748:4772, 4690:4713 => 1.07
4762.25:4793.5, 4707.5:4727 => 1.02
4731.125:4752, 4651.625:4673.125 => 1.08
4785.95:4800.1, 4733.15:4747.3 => 1.02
